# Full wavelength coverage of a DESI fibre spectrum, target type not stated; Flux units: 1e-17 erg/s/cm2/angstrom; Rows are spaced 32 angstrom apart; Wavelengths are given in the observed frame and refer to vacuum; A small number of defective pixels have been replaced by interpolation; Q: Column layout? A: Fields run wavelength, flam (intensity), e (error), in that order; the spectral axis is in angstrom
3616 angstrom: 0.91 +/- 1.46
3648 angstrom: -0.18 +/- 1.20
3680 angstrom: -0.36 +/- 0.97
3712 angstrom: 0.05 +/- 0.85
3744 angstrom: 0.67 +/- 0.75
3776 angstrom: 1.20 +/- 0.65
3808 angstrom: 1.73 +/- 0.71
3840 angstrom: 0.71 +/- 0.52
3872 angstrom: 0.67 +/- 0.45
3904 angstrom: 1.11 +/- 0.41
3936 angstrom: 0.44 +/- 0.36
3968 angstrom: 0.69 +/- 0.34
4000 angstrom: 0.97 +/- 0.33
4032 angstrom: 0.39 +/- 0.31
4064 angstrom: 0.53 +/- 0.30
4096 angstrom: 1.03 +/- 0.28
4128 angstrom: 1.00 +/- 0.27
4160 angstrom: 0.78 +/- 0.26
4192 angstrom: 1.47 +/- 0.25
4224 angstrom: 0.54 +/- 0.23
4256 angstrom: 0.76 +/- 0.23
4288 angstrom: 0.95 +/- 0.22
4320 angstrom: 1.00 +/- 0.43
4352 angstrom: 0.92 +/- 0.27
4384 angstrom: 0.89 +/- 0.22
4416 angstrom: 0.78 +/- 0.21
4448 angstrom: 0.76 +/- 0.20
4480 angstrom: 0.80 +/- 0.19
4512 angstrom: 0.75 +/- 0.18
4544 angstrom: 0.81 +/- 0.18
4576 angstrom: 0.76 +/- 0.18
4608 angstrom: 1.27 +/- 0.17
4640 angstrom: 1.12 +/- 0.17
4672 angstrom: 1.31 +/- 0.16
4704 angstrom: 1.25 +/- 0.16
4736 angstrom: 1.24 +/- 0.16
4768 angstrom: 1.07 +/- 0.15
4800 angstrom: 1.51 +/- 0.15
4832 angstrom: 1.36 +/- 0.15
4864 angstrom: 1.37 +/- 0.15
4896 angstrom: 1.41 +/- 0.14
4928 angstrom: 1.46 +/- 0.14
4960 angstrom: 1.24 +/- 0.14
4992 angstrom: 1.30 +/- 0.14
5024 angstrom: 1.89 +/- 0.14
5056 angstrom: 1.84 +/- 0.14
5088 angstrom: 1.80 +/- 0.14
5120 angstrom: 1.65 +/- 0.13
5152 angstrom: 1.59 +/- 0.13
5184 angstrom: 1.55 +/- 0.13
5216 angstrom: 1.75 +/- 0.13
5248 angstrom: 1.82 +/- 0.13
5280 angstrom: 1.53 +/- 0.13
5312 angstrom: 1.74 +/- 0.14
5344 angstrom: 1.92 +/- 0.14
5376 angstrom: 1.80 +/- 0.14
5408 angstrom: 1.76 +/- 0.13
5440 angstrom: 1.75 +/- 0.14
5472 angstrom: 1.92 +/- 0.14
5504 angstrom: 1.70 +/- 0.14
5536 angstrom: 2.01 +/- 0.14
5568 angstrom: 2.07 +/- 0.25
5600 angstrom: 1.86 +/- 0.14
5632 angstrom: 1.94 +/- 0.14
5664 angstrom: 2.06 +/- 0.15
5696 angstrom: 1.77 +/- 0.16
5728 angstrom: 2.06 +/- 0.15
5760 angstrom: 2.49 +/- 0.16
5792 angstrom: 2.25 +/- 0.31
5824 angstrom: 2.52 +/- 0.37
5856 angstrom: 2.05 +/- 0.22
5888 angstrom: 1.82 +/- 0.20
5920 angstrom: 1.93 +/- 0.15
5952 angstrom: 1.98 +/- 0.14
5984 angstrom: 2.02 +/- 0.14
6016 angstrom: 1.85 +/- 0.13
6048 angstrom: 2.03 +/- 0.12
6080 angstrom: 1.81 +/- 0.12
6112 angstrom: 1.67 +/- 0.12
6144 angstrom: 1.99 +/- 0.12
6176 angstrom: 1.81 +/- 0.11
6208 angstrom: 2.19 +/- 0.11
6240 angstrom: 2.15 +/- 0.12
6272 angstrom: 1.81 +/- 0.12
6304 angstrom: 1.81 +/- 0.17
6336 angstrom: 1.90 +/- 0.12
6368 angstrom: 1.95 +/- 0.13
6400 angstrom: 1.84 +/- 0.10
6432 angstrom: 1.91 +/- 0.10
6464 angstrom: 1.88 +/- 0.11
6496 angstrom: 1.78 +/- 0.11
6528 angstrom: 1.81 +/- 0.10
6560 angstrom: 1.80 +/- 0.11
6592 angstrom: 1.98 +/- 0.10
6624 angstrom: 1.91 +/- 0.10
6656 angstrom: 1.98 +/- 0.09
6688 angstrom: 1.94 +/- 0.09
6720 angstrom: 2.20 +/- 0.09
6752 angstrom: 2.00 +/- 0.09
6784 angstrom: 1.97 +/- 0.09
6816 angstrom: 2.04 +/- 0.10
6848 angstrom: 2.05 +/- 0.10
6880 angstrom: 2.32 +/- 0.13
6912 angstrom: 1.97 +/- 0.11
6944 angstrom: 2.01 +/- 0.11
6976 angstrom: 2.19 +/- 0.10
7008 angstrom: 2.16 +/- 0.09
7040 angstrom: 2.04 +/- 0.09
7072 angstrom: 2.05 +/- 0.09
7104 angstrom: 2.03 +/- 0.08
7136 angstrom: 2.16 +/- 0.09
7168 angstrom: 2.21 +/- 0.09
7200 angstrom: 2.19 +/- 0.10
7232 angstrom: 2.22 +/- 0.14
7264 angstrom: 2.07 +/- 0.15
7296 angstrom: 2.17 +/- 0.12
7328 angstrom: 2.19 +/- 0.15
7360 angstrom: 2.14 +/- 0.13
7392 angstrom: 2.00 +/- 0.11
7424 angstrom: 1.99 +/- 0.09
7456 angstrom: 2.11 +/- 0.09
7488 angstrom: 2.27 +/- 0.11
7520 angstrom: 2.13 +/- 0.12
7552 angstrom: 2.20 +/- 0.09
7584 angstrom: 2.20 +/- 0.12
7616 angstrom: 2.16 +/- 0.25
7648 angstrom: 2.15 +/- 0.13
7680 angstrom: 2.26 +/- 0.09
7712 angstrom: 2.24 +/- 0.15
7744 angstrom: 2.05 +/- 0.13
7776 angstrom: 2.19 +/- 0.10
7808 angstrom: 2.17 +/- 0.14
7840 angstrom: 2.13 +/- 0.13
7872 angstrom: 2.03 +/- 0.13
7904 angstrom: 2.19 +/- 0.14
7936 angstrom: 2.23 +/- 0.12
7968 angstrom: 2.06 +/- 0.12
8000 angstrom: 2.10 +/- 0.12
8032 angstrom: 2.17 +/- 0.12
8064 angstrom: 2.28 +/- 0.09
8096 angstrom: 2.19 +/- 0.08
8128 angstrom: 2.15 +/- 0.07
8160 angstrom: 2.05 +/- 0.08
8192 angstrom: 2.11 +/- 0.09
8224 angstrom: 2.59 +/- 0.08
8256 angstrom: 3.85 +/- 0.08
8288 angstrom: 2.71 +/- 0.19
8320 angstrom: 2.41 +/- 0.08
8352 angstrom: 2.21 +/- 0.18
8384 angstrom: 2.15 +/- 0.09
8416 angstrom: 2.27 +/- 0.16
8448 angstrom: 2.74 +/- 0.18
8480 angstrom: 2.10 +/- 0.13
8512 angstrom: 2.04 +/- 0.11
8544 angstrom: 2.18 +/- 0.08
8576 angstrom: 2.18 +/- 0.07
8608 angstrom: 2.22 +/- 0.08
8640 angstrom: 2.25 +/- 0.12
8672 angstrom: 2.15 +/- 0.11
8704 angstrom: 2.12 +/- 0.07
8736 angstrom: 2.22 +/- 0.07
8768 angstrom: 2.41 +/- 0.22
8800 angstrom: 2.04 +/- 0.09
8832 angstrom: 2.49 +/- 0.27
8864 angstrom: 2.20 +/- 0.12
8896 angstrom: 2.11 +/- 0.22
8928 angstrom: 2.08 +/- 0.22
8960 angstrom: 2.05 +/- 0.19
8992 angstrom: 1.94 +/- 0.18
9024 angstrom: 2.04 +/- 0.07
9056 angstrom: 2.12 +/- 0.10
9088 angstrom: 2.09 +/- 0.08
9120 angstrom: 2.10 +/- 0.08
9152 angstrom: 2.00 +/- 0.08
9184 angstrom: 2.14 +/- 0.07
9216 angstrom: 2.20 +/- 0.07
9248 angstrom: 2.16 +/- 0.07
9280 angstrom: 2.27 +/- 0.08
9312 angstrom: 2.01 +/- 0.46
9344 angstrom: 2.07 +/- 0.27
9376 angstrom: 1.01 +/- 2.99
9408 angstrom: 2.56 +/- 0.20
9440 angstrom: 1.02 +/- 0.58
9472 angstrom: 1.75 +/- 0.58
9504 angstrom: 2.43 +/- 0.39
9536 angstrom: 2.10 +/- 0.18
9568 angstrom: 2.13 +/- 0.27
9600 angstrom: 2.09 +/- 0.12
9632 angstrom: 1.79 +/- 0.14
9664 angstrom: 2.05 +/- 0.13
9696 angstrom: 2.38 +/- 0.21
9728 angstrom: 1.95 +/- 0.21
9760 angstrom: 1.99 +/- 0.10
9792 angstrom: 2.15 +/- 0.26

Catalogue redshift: 0.257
